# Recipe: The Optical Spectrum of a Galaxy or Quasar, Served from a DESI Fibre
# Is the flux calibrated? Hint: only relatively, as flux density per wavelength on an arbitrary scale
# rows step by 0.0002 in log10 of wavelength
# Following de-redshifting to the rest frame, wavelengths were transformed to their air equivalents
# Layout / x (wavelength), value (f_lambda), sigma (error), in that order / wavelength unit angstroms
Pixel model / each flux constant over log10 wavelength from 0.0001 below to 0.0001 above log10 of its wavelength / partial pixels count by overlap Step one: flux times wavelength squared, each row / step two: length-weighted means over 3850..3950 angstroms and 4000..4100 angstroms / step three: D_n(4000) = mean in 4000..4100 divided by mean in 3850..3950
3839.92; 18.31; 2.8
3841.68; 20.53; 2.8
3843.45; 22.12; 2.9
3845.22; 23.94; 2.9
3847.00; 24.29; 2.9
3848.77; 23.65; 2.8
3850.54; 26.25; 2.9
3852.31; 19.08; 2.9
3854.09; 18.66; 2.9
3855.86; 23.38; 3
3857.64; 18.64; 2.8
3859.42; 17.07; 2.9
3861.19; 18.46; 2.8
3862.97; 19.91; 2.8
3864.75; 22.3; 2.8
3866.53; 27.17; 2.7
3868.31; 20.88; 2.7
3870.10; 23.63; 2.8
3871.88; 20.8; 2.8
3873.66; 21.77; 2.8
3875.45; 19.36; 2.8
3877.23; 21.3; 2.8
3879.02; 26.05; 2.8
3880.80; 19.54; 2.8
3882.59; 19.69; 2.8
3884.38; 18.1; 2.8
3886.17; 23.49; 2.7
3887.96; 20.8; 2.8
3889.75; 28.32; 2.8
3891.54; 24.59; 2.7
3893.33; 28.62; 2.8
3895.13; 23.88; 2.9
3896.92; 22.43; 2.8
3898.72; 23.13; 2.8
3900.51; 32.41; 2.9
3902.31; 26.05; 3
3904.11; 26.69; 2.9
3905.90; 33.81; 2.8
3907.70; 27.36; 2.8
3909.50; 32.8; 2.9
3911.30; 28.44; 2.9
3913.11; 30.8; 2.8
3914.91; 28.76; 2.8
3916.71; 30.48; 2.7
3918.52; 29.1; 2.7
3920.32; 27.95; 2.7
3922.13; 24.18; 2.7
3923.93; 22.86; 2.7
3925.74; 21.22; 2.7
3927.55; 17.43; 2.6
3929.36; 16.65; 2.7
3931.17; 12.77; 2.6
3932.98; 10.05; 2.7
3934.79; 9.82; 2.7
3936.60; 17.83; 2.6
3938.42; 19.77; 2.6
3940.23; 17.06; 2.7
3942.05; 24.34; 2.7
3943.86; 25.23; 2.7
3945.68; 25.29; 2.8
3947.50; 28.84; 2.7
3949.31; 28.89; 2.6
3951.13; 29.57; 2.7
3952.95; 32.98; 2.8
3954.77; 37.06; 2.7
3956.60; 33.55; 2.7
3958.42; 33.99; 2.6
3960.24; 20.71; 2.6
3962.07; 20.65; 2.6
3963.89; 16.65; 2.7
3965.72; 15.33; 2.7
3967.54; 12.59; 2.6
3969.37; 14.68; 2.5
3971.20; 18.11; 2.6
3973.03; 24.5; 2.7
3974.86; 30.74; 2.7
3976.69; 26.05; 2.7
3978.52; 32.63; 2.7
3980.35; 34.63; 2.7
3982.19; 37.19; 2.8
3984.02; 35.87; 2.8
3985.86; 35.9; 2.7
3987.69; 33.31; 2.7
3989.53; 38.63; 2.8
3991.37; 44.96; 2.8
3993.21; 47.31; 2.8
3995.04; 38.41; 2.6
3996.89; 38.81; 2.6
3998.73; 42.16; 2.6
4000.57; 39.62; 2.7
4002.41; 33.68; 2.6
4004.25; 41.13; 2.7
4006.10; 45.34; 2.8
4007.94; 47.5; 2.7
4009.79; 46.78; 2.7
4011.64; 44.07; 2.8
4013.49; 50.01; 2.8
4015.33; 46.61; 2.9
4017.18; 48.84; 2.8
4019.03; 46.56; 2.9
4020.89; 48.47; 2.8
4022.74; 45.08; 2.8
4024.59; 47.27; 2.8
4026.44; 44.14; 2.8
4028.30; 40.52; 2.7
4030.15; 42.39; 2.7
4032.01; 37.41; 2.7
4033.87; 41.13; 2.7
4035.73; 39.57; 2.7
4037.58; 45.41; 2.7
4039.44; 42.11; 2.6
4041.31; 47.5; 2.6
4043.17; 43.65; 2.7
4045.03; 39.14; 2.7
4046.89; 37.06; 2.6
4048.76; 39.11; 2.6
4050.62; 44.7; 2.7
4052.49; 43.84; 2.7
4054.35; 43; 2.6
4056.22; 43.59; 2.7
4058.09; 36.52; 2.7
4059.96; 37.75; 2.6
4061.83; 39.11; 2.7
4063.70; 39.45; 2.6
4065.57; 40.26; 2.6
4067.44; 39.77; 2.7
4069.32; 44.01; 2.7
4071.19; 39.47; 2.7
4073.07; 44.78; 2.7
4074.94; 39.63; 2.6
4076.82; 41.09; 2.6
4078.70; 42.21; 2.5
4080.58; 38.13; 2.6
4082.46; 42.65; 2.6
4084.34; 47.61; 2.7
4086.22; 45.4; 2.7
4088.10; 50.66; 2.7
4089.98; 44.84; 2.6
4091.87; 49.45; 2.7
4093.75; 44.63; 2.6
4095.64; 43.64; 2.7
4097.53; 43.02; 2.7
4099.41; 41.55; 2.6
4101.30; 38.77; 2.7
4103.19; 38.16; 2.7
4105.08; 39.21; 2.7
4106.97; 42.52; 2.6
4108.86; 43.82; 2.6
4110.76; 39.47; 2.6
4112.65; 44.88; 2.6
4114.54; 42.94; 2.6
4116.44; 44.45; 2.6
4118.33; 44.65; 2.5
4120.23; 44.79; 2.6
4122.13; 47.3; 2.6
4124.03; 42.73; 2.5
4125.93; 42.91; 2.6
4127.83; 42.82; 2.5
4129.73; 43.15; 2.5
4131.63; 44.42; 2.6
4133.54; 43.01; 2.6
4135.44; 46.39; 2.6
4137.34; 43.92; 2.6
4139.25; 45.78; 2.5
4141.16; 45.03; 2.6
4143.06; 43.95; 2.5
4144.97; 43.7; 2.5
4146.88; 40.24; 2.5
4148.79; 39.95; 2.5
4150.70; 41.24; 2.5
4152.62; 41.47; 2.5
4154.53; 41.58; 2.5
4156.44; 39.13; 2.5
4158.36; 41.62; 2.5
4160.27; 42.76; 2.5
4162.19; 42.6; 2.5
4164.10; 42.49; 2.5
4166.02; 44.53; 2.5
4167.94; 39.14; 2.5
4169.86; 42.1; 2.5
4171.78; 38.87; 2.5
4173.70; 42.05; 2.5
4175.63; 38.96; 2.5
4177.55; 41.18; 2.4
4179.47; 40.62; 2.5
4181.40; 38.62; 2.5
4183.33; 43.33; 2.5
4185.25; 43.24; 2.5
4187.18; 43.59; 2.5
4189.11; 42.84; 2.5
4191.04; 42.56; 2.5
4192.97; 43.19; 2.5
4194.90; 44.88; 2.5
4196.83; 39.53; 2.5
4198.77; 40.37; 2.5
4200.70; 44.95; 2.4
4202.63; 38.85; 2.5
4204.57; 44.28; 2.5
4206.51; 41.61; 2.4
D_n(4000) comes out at 2.0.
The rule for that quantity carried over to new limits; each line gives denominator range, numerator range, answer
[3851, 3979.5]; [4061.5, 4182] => 2.00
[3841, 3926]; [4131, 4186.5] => 2.00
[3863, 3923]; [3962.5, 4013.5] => 1.42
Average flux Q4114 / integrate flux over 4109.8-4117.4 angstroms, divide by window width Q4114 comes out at 43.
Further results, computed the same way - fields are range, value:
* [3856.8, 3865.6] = 19.3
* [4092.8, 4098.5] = 43.8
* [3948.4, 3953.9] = 30.6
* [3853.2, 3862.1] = 19.2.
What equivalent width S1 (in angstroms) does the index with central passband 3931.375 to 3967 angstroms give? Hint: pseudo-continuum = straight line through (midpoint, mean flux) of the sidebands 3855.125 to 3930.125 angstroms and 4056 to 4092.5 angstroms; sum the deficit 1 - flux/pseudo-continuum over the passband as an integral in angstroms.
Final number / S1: 7.9 angstroms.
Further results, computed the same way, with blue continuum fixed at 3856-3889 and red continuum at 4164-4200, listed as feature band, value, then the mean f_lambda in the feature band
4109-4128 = -3.17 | 43.7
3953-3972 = 2.92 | 22.8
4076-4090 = -3.56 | 44.1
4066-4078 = -2.46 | 41.4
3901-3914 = -3.35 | 29.5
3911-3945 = 4.08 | 21.7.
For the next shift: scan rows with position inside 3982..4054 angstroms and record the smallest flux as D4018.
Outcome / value 33.31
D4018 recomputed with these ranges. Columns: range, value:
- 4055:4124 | 36.52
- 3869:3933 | 10.05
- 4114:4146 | 42.73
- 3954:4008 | 12.59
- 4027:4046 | 37.41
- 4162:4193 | 38.62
